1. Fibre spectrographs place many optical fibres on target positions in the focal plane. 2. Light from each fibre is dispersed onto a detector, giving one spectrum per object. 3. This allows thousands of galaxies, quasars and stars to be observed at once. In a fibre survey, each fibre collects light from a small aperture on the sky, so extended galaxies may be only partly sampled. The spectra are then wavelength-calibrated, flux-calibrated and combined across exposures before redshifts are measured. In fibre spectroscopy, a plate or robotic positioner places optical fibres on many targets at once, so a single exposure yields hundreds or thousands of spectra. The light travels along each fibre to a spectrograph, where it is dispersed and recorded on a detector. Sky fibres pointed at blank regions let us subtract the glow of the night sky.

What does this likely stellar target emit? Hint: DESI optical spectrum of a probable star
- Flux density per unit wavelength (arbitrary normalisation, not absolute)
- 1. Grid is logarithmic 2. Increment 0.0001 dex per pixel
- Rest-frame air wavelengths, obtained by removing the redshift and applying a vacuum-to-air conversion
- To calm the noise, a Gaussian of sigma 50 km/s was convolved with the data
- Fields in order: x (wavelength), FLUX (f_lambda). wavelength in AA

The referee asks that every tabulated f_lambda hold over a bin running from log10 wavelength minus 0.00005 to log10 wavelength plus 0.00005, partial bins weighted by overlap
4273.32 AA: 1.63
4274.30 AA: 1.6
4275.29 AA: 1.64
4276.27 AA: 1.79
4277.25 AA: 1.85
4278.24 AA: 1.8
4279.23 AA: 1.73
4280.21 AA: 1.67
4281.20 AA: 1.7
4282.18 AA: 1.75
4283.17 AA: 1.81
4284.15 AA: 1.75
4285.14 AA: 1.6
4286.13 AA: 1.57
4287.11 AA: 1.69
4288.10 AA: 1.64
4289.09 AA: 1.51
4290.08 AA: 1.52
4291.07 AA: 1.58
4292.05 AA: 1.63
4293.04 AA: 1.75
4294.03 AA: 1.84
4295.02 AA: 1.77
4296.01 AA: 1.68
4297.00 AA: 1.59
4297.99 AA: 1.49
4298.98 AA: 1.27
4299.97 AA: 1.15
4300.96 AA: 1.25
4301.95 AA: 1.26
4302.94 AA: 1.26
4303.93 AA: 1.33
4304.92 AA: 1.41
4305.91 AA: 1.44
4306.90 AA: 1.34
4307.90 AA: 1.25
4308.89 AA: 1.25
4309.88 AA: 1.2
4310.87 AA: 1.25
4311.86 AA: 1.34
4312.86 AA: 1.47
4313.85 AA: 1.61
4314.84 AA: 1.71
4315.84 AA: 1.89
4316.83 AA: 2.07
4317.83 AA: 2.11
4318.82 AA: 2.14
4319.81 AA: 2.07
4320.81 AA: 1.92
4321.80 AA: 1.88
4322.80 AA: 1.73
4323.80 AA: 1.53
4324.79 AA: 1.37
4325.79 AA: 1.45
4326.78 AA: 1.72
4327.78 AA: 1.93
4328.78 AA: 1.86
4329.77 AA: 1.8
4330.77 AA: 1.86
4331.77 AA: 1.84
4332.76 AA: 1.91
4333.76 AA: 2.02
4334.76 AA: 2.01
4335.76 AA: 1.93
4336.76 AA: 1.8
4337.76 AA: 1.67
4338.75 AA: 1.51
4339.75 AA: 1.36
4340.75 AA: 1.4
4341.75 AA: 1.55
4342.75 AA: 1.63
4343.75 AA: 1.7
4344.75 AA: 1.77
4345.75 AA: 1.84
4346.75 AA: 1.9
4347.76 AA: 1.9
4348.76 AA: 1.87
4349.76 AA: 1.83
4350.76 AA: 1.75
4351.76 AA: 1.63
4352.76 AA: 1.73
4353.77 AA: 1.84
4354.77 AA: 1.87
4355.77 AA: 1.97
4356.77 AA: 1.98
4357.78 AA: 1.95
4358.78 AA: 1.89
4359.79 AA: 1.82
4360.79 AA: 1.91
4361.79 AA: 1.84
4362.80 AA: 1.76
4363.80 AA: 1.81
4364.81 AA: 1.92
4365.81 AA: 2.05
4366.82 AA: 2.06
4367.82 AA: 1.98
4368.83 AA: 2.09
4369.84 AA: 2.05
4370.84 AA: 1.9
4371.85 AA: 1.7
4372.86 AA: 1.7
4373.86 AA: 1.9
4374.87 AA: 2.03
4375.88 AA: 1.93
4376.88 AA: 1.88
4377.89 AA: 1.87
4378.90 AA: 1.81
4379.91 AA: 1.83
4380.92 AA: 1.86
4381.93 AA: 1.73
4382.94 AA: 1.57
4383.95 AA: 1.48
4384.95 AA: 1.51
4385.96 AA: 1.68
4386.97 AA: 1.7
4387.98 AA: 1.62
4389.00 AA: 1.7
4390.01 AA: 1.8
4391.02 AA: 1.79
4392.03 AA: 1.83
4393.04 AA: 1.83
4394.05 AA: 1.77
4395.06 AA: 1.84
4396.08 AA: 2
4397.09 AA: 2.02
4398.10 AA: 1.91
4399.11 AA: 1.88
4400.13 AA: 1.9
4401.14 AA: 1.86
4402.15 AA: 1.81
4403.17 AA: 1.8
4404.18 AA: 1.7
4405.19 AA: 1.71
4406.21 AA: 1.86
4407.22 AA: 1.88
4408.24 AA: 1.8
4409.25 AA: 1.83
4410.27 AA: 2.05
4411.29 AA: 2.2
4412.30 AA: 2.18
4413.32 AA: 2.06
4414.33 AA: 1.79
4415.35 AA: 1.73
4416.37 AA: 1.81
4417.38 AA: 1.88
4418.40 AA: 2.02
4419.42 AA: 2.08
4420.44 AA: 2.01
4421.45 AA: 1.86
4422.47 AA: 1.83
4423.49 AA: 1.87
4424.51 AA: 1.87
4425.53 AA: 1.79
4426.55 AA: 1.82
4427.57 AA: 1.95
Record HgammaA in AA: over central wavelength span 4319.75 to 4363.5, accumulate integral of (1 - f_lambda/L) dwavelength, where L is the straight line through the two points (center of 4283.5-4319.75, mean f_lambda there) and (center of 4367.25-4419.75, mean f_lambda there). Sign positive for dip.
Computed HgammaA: -2.6 AA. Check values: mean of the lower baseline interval 1.55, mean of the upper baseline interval 1.85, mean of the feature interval 1.78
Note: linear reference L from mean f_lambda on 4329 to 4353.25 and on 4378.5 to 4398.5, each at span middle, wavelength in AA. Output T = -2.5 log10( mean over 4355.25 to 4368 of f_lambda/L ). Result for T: -0.092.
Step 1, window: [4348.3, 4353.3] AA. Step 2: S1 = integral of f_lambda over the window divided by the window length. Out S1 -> 1.76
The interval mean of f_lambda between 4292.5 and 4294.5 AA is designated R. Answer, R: 1.79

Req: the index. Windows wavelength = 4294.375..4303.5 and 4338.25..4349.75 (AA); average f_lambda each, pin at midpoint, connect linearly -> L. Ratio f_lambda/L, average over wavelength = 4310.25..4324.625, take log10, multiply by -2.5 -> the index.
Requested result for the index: -0.15 mag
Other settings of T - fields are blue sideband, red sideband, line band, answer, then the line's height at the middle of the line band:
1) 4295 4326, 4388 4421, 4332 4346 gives -0.050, 1.65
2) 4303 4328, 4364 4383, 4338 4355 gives 0.033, 1.76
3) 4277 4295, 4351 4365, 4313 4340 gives -0.016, 1.78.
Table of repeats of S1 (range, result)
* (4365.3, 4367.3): 2.05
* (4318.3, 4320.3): 2.11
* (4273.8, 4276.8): 1.68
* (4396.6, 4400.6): 1.93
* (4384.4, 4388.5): 1.63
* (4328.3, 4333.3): 1.86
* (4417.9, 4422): 1.99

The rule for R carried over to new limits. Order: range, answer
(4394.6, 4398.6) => 1.94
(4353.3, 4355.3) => 1.86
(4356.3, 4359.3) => 1.93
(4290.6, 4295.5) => 1.72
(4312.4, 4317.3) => 1.75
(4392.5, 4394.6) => 1.81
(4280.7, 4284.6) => 1.75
